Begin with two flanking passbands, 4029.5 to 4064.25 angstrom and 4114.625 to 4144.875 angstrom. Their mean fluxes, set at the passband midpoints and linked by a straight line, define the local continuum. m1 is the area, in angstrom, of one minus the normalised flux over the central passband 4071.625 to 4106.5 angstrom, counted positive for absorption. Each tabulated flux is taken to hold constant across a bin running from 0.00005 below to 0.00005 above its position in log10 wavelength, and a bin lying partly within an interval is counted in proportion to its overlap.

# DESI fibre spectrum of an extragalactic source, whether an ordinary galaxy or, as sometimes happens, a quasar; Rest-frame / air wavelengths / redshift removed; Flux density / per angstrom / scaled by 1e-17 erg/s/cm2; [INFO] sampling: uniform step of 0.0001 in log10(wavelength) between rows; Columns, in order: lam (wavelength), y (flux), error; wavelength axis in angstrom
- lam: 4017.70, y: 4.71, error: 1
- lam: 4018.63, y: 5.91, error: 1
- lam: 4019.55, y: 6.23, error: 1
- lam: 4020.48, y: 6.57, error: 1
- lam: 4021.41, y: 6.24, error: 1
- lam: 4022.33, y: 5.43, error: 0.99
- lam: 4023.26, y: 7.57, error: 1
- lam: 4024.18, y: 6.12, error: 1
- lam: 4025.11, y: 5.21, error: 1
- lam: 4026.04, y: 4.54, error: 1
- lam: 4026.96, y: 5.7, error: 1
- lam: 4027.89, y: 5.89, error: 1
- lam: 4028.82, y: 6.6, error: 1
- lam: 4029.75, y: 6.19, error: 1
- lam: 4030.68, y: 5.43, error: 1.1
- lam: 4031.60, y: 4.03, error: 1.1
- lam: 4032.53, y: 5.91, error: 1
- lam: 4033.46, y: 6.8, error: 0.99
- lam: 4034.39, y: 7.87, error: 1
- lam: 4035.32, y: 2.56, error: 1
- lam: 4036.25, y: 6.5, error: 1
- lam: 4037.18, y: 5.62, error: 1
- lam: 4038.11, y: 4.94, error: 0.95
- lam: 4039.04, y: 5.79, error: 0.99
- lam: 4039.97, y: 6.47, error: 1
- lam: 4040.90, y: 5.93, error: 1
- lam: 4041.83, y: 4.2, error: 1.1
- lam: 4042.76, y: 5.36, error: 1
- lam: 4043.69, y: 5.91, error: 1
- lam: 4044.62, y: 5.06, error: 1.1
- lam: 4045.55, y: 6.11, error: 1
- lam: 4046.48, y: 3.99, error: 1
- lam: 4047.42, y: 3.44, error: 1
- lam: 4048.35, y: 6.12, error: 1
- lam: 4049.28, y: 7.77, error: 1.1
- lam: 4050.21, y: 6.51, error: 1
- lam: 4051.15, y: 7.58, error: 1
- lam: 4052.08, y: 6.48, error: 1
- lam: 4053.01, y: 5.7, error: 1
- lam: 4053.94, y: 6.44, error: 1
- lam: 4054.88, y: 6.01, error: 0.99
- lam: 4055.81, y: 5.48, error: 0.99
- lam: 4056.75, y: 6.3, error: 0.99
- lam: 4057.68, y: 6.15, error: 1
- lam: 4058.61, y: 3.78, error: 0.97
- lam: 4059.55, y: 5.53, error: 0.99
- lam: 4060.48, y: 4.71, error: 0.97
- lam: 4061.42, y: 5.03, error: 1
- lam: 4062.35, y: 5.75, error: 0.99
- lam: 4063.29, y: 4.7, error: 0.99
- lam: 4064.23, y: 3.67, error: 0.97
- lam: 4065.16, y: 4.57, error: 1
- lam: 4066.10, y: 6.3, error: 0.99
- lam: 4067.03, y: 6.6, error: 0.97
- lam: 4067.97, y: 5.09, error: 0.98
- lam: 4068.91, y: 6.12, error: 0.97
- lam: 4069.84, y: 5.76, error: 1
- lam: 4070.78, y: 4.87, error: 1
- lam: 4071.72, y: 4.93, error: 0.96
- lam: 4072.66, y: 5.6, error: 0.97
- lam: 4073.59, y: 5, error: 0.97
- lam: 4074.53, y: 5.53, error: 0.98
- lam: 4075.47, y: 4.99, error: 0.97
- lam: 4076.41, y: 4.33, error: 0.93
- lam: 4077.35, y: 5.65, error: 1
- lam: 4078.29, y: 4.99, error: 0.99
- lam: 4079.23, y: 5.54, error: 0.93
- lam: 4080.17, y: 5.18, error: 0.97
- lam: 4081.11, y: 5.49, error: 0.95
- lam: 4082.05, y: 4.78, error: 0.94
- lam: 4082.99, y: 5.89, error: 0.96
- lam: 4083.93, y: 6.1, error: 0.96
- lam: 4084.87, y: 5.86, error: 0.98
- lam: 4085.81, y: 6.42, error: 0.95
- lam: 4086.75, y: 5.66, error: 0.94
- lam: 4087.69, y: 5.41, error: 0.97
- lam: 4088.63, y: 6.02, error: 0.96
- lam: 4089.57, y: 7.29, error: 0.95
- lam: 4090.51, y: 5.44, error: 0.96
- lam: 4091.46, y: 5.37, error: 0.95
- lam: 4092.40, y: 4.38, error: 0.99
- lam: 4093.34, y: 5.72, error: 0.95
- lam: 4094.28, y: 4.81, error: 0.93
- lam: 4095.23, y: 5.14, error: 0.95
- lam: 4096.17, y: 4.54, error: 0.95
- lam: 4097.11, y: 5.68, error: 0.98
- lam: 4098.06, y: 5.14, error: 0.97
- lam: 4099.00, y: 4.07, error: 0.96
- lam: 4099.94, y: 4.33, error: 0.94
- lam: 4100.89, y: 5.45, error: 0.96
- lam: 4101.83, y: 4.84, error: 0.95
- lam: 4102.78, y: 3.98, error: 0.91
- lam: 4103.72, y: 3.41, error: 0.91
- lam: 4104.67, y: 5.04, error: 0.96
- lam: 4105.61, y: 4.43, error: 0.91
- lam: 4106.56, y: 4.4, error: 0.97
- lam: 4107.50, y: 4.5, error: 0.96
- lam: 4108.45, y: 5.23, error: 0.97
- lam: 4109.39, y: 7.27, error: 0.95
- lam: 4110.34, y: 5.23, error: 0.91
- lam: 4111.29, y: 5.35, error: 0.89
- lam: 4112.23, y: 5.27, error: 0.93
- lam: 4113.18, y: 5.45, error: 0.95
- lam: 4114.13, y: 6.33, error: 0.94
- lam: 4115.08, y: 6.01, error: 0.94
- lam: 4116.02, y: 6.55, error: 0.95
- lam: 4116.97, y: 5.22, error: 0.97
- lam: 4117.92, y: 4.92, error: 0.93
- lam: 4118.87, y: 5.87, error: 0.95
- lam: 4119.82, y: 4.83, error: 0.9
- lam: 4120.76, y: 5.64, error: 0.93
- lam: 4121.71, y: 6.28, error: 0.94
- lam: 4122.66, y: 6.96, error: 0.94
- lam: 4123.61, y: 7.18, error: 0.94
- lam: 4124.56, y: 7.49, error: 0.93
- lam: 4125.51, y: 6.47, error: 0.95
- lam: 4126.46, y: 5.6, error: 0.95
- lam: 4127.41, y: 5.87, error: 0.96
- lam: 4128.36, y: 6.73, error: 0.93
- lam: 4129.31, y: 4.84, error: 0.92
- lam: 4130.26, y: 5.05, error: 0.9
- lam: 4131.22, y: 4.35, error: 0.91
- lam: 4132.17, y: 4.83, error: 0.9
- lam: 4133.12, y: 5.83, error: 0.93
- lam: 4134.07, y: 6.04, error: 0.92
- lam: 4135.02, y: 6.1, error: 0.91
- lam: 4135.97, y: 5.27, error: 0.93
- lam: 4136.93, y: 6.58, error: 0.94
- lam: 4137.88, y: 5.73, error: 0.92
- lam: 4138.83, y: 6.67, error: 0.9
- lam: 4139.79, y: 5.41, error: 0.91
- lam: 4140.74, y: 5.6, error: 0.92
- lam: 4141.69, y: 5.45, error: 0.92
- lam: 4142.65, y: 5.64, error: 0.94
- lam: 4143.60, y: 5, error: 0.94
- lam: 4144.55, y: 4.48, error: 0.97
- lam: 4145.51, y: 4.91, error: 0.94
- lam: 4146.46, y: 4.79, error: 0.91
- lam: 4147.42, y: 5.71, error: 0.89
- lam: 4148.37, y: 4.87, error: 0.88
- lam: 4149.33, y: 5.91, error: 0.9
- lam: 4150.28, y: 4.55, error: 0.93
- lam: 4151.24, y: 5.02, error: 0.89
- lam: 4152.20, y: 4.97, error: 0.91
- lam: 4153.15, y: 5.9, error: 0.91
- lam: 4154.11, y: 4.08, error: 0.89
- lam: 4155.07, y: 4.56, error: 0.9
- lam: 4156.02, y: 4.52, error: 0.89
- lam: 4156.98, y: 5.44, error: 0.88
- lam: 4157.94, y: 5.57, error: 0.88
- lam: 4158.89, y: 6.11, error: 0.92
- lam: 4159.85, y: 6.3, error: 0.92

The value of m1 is 3.01 angstrom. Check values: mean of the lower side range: 5.59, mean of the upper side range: 5.77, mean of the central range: 5.19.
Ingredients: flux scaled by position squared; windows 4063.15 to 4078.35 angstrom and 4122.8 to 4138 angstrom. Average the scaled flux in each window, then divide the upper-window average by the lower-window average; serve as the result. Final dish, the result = 1.16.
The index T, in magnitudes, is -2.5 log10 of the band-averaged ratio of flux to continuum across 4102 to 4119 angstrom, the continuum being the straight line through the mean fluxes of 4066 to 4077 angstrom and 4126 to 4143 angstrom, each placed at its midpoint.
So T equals 0.07 mag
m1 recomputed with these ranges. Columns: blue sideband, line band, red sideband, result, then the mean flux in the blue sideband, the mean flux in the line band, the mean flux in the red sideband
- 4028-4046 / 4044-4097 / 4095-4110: -2.67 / 5.65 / 5.5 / 4.84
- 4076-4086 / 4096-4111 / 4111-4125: 2.36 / 5.45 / 4.86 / 5.96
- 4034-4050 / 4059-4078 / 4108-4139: 1.33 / 5.51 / 5.23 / 5.84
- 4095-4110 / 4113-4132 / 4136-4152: -2.88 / 4.84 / 5.87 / 5.38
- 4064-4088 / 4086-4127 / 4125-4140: 0.93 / 5.42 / 5.46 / 5.72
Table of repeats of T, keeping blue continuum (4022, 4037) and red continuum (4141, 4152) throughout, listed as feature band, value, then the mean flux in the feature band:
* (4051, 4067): 0.015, 5.53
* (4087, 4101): 0.033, 5.25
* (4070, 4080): 0.073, 5.16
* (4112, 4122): -0.075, 5.67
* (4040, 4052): -0.008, 5.72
